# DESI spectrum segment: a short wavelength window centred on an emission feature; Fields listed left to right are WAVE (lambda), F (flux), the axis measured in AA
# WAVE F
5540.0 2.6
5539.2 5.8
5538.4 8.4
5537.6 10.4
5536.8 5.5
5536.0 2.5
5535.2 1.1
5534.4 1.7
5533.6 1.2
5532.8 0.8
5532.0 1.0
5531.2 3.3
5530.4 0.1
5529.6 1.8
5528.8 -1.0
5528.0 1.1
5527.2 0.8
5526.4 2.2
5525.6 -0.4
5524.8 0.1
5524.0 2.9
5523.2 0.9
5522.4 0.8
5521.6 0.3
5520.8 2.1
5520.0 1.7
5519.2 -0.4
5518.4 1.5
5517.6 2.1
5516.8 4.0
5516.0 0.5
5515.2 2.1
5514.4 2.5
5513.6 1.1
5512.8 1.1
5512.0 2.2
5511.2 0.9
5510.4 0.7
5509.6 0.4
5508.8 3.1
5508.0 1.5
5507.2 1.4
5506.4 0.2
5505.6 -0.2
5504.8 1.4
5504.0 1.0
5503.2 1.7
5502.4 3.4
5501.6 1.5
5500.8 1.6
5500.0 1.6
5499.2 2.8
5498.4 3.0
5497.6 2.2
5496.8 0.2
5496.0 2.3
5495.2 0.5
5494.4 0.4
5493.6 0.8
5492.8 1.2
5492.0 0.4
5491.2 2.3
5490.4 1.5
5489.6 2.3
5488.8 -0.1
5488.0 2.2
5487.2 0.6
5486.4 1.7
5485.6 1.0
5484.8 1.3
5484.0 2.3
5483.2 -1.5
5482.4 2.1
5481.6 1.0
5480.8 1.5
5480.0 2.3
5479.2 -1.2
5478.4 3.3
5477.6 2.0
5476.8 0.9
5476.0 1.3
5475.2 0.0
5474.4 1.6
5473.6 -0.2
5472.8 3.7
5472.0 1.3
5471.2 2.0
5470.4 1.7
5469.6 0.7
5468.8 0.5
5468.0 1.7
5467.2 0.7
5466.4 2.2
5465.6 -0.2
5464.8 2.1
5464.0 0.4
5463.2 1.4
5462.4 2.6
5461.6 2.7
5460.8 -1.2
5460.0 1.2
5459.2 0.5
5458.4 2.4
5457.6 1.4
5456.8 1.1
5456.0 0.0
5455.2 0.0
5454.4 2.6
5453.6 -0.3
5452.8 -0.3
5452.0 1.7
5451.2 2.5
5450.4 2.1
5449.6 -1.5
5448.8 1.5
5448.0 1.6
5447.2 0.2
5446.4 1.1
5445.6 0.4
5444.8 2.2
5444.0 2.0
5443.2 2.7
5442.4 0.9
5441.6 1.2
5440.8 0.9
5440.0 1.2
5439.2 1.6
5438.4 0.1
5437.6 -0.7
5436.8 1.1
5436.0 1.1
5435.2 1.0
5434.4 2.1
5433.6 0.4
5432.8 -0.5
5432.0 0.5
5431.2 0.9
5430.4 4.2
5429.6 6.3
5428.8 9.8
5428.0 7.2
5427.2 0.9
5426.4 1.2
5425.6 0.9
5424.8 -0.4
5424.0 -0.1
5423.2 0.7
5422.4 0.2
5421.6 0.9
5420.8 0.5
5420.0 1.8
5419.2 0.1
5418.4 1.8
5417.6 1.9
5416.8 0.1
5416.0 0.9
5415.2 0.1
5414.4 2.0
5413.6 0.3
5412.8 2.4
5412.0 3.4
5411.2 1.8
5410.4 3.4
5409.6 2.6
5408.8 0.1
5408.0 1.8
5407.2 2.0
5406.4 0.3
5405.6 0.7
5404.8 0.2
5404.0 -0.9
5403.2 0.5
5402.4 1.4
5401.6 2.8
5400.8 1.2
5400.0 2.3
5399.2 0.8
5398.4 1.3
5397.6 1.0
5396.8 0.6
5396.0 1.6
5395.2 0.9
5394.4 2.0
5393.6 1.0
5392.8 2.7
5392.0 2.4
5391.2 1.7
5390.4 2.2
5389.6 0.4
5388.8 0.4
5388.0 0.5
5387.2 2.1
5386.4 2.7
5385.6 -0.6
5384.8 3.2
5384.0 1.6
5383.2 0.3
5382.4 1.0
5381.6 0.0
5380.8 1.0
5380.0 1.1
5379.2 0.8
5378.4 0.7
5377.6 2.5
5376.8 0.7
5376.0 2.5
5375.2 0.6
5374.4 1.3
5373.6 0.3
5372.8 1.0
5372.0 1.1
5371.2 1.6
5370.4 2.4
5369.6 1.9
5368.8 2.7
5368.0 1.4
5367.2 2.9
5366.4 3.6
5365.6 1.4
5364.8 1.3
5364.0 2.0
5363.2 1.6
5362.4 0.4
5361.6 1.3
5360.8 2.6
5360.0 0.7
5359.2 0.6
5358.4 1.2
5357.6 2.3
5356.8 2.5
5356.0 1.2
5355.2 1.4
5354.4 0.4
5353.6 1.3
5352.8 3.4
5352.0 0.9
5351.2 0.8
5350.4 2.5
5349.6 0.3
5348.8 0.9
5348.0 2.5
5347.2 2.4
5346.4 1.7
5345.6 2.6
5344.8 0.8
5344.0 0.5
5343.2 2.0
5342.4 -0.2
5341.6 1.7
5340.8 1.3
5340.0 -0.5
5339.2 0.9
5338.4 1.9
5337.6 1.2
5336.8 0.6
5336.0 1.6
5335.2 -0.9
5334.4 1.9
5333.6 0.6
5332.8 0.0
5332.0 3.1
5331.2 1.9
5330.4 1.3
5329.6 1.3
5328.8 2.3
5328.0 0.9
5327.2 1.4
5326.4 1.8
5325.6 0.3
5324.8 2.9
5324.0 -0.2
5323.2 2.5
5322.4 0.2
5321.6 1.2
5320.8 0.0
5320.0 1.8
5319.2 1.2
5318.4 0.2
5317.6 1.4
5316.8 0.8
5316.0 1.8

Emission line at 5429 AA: H-beta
